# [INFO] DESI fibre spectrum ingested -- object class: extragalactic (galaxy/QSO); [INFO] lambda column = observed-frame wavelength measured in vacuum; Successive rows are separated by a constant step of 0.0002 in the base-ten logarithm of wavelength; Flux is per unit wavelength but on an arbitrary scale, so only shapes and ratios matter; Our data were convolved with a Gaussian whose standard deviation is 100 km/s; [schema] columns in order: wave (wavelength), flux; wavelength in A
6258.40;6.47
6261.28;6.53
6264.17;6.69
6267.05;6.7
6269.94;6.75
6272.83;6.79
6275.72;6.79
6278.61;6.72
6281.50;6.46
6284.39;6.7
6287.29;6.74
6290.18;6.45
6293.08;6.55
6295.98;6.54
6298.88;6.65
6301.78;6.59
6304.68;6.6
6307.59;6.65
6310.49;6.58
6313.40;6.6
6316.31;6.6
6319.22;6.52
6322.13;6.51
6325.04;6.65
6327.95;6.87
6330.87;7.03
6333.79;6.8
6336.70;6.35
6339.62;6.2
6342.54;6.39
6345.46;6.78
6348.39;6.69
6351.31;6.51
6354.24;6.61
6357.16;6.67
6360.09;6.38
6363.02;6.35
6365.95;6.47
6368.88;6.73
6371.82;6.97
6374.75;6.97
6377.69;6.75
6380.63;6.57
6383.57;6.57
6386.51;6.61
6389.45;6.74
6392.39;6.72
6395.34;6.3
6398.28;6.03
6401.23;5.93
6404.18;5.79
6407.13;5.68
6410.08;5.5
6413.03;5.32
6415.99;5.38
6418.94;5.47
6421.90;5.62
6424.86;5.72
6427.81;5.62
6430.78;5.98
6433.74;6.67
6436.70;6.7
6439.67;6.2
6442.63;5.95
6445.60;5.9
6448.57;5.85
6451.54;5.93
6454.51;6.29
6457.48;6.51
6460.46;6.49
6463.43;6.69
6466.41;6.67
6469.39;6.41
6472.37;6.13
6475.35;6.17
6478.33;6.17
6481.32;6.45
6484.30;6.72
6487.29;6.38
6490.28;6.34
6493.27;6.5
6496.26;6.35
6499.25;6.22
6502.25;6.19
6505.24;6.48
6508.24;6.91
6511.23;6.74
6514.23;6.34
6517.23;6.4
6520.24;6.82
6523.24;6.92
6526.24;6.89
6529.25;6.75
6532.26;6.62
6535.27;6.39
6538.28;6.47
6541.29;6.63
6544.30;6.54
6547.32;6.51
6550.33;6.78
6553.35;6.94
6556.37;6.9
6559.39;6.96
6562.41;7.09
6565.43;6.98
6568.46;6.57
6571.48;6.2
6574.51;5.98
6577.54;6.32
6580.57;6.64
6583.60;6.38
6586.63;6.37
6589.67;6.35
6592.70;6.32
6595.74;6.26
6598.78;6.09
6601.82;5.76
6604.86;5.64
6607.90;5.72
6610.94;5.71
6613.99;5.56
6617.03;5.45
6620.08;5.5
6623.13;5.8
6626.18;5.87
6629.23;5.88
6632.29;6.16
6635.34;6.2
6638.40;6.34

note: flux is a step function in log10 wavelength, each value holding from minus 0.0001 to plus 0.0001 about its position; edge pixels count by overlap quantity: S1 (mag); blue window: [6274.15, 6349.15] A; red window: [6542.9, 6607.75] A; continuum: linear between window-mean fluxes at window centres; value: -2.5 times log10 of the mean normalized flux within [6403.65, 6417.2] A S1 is 0.19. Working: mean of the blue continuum 6.62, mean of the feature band 5.52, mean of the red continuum 6.44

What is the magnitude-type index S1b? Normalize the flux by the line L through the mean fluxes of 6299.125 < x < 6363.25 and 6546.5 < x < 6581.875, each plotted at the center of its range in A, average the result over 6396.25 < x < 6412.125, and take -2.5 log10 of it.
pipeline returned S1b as 0.14 mag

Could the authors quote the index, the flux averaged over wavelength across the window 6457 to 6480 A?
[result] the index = 6.4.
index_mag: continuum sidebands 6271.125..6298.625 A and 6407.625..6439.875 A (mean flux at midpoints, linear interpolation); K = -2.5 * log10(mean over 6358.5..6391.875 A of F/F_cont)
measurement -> -0.09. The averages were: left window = 6.64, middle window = 6.65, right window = 5.82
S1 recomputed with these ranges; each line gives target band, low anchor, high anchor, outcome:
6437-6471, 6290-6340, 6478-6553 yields 0.05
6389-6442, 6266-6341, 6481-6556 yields 0.11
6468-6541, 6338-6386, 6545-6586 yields 0.02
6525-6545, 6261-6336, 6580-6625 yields -0.09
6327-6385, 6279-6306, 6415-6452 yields -0.06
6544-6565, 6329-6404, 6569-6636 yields -0.12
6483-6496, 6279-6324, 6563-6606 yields -0.01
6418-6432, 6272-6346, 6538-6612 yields 0.15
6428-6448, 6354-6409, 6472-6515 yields 0.04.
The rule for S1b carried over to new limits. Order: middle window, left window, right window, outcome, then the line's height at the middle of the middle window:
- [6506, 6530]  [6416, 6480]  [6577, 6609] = -0.09 mag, 6.15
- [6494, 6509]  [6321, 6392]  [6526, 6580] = 0.04 mag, 6.63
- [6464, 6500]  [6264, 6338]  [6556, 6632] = -0.01 mag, 6.35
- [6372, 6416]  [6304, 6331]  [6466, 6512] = 0.05 mag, 6.54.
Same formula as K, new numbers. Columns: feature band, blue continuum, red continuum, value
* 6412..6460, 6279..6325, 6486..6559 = 0.11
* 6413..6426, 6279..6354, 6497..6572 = 0.20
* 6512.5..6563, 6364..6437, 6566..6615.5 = -0.09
